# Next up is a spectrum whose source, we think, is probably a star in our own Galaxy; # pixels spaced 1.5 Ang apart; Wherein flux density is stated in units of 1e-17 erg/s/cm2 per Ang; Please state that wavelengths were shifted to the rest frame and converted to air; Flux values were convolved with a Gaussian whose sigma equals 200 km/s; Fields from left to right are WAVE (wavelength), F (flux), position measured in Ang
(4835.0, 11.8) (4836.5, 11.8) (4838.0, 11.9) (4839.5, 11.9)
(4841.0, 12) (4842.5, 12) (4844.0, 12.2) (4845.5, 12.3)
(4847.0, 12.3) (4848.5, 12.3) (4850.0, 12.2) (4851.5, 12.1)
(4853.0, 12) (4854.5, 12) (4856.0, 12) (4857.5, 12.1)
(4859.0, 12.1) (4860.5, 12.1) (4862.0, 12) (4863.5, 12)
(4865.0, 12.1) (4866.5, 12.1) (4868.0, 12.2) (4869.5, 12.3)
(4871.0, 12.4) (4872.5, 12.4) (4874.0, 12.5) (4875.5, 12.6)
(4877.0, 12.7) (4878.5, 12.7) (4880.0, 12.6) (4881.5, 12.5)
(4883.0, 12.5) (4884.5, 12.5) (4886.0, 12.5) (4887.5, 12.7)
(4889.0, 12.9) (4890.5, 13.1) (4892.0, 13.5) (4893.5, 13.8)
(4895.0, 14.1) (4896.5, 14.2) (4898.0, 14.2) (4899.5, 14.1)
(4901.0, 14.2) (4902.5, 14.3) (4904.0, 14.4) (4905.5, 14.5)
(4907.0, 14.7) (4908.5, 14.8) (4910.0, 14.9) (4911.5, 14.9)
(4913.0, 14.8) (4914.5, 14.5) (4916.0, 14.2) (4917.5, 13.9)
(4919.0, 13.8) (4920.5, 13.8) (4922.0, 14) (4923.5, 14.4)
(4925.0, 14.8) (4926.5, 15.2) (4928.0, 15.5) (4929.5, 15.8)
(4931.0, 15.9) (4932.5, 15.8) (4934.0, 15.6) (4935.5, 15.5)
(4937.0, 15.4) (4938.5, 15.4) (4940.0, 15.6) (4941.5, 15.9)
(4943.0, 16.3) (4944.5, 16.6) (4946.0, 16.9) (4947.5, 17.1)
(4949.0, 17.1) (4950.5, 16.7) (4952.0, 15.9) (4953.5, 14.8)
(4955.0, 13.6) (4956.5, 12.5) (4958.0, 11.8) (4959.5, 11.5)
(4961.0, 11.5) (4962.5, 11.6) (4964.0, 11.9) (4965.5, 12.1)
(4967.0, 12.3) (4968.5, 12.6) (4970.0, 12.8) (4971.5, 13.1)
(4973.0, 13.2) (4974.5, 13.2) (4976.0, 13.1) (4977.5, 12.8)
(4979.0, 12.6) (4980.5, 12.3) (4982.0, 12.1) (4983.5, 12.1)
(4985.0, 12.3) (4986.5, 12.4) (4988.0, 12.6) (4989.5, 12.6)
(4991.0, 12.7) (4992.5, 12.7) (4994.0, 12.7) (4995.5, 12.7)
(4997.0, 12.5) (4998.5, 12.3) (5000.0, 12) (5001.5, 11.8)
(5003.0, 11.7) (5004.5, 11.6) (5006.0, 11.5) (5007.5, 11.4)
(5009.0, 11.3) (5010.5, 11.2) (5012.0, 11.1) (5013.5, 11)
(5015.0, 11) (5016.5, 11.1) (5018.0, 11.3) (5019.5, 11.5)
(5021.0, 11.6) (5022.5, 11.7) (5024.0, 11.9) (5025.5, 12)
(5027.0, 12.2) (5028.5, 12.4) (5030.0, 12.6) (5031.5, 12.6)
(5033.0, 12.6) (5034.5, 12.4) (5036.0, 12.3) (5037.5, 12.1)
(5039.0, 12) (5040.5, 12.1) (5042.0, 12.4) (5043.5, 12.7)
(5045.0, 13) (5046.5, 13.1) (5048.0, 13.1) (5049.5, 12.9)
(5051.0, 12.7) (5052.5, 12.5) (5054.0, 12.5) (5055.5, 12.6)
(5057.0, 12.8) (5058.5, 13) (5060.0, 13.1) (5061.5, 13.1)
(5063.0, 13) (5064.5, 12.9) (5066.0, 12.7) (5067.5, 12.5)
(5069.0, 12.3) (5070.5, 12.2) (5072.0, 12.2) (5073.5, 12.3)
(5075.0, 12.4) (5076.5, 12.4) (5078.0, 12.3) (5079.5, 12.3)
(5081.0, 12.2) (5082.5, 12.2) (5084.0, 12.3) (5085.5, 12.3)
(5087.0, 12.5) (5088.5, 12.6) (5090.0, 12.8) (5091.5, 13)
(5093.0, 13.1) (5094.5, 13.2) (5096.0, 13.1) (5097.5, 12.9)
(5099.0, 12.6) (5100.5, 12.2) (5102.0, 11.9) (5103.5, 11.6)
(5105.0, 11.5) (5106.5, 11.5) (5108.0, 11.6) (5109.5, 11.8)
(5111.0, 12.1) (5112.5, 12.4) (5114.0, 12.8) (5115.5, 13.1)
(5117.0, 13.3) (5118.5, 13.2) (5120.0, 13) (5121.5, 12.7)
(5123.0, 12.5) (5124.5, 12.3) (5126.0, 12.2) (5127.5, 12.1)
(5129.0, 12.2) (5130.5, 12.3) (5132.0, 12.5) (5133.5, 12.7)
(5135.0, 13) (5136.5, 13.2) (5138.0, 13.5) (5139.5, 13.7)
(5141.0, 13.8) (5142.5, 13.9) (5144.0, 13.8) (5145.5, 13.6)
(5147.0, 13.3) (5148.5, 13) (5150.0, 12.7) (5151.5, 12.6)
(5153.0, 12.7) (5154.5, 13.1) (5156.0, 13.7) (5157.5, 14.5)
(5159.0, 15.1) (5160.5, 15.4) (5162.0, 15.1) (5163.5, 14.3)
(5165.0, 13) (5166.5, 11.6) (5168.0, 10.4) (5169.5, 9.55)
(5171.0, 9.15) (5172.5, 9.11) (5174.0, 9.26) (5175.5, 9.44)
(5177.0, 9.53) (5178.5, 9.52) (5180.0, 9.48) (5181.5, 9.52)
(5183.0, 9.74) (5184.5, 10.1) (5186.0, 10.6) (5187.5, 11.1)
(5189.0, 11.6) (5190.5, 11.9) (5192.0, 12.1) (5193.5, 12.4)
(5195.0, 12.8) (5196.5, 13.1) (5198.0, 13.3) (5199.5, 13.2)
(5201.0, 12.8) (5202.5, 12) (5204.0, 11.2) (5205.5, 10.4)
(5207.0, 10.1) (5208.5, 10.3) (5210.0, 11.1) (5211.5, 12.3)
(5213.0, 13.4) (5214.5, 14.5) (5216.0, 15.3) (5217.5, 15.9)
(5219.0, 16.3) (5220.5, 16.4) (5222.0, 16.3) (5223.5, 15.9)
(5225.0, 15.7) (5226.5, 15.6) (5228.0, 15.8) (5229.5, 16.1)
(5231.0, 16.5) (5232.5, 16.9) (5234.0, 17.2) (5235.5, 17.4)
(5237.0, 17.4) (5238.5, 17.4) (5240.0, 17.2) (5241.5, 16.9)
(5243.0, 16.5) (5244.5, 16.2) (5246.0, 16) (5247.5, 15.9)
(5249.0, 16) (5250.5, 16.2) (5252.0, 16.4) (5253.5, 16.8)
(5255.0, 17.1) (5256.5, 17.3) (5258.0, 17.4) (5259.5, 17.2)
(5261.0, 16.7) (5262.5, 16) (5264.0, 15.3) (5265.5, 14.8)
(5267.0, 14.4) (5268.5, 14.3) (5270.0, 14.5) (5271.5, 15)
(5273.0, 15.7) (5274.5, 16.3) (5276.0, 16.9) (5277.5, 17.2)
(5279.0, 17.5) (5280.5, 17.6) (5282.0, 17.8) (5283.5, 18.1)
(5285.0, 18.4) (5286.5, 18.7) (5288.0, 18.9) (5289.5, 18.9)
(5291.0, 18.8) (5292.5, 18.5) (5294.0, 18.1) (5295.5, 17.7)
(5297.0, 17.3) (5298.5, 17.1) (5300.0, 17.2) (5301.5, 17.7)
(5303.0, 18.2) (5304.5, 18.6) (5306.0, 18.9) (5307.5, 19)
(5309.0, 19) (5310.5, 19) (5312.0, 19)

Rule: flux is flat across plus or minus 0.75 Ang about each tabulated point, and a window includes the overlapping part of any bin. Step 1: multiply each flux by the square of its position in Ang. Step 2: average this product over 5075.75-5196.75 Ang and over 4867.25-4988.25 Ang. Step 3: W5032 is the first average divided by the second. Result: 0.96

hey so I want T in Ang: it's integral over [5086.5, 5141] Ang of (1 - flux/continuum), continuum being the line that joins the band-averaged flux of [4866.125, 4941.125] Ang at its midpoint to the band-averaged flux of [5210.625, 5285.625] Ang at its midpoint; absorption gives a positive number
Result 9.8 Ang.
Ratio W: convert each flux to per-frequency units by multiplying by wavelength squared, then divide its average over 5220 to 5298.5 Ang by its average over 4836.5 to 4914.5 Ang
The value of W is 1.51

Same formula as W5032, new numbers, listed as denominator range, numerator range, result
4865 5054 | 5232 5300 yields 1.44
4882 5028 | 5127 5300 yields 1.19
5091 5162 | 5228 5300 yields 1.38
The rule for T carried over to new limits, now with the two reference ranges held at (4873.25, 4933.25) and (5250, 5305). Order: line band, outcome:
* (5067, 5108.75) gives 8.43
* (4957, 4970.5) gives 2.30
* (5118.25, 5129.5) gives 2.34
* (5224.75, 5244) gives 0.01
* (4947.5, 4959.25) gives -0.23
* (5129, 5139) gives 1.91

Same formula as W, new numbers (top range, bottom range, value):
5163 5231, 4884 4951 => 0.93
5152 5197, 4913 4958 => 0.84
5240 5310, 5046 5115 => 1.47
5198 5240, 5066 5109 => 1.24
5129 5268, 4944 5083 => 1.17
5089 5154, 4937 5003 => 1.01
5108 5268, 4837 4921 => 1.18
